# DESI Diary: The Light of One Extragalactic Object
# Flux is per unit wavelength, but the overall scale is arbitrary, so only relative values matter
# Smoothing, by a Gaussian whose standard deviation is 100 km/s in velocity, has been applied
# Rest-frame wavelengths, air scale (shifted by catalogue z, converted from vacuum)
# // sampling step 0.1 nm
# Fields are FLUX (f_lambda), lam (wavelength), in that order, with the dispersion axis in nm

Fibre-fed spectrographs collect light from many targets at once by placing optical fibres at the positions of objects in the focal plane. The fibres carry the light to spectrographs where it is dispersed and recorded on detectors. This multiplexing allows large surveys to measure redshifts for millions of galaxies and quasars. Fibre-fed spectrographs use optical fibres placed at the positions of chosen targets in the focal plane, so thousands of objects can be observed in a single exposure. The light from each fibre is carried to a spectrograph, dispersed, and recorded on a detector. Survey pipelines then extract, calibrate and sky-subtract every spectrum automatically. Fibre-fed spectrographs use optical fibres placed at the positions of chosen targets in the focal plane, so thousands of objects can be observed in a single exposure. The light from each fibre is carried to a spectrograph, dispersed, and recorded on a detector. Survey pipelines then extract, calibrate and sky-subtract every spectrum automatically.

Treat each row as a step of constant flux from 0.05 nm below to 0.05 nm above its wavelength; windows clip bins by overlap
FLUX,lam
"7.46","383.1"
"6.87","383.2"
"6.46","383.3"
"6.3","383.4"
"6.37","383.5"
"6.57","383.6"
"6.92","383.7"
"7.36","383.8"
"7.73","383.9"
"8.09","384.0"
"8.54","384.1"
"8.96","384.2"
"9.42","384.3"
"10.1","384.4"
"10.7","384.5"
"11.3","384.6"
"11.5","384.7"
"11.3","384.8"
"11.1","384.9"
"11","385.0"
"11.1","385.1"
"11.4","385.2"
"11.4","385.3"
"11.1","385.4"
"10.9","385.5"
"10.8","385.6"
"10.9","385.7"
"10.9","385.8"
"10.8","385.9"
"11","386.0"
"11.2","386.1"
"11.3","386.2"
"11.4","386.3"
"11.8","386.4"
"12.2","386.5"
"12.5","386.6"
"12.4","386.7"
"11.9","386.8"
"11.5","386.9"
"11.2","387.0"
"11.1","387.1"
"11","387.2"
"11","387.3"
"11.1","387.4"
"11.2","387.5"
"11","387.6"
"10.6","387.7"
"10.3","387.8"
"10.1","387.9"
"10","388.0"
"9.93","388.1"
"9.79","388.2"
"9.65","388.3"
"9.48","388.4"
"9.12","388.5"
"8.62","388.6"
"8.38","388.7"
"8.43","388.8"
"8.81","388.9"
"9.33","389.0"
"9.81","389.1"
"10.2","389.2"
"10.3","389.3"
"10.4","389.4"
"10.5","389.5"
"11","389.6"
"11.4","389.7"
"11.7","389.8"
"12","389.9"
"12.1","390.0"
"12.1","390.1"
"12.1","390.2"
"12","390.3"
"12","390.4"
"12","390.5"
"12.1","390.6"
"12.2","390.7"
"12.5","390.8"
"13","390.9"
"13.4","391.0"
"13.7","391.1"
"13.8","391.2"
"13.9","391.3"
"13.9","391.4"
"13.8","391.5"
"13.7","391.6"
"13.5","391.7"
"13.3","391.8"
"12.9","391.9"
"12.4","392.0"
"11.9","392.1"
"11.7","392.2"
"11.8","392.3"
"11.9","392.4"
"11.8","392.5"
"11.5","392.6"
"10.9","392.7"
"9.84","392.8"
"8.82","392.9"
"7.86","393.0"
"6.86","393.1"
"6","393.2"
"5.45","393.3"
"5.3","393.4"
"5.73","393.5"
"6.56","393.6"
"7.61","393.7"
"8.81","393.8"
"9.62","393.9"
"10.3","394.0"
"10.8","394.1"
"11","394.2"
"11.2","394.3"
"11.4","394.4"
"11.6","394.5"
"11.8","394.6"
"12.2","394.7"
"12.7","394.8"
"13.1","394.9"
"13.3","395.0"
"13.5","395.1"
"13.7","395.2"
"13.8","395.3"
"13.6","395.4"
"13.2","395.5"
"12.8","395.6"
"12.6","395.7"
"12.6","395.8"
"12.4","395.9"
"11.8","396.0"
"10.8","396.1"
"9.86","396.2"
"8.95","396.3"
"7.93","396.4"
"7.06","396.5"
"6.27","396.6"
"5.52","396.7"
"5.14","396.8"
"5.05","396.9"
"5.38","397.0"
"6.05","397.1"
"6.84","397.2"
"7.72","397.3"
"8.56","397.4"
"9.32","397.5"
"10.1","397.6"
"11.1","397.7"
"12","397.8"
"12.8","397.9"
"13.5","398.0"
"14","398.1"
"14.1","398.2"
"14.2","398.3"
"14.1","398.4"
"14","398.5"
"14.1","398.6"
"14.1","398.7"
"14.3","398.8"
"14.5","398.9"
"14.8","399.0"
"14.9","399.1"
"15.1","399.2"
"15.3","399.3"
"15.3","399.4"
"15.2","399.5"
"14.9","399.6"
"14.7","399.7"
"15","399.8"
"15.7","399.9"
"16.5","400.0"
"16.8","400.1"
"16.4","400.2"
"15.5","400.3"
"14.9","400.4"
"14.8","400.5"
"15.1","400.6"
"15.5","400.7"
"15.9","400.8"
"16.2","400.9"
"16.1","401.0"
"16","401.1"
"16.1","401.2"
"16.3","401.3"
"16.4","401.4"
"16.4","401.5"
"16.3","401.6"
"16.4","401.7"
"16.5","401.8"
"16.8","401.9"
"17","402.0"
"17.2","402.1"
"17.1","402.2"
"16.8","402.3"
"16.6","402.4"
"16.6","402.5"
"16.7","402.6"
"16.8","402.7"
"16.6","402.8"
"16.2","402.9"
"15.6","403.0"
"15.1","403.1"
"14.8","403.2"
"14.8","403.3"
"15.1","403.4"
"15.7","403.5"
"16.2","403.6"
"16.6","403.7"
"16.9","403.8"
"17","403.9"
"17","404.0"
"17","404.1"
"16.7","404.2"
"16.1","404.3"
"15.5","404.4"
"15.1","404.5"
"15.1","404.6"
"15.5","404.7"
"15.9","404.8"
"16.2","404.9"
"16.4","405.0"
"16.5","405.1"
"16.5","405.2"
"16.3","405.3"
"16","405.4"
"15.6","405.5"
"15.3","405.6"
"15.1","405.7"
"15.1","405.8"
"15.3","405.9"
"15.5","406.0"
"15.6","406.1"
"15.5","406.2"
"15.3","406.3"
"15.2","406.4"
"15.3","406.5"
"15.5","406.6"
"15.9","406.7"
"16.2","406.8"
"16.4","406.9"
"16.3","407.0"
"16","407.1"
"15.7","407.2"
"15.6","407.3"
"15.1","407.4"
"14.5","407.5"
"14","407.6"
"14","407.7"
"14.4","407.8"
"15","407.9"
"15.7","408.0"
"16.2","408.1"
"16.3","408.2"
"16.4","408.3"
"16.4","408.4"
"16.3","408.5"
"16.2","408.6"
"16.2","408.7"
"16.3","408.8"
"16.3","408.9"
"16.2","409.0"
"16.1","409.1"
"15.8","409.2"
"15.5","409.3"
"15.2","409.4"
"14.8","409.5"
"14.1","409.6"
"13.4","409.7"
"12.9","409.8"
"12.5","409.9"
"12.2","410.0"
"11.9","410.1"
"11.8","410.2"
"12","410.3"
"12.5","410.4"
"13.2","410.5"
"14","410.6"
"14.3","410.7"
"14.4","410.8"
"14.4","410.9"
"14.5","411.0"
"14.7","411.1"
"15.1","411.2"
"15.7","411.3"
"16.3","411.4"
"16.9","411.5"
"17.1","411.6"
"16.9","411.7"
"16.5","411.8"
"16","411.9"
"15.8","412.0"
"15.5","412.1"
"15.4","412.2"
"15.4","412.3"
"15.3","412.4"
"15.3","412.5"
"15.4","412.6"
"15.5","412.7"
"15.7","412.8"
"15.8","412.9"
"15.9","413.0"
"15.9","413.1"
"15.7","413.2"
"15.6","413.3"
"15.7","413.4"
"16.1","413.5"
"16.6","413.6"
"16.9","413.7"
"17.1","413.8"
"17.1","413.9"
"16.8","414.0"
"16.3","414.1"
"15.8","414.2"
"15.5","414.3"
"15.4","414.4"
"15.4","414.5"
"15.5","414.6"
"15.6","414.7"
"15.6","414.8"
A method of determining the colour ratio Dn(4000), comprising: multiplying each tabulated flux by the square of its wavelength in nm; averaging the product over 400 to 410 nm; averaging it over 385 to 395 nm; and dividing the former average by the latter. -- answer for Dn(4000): 1.6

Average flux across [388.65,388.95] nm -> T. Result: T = 8.54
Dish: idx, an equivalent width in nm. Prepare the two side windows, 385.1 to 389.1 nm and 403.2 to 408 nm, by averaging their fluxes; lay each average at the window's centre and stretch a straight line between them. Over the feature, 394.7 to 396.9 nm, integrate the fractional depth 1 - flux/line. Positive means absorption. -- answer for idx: 0.36 nm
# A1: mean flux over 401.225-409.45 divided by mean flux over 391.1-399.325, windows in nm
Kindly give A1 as 1.44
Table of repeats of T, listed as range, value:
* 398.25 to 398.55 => 14.1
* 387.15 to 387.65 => 11.1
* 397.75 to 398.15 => 13.1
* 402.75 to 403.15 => 15.9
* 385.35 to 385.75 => 10.9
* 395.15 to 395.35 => 13.7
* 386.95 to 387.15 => 11.2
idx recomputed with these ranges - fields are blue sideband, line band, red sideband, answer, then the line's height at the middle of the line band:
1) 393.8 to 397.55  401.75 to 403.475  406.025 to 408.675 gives -0.37 nm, 13.4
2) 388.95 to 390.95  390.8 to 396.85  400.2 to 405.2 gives 0.90 nm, 12.9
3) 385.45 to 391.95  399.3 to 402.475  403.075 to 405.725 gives -0.23 nm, 14.9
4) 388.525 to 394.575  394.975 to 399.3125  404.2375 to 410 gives 0.40 nm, 12.5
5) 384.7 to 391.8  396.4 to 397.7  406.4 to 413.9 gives 0.58 nm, 12.9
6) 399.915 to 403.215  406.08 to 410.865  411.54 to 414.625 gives 0.34 nm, 16.1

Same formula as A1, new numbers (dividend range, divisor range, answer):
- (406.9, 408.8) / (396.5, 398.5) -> 1.62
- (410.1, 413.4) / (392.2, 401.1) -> 1.29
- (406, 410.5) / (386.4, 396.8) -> 1.38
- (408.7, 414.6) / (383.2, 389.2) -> 1.51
